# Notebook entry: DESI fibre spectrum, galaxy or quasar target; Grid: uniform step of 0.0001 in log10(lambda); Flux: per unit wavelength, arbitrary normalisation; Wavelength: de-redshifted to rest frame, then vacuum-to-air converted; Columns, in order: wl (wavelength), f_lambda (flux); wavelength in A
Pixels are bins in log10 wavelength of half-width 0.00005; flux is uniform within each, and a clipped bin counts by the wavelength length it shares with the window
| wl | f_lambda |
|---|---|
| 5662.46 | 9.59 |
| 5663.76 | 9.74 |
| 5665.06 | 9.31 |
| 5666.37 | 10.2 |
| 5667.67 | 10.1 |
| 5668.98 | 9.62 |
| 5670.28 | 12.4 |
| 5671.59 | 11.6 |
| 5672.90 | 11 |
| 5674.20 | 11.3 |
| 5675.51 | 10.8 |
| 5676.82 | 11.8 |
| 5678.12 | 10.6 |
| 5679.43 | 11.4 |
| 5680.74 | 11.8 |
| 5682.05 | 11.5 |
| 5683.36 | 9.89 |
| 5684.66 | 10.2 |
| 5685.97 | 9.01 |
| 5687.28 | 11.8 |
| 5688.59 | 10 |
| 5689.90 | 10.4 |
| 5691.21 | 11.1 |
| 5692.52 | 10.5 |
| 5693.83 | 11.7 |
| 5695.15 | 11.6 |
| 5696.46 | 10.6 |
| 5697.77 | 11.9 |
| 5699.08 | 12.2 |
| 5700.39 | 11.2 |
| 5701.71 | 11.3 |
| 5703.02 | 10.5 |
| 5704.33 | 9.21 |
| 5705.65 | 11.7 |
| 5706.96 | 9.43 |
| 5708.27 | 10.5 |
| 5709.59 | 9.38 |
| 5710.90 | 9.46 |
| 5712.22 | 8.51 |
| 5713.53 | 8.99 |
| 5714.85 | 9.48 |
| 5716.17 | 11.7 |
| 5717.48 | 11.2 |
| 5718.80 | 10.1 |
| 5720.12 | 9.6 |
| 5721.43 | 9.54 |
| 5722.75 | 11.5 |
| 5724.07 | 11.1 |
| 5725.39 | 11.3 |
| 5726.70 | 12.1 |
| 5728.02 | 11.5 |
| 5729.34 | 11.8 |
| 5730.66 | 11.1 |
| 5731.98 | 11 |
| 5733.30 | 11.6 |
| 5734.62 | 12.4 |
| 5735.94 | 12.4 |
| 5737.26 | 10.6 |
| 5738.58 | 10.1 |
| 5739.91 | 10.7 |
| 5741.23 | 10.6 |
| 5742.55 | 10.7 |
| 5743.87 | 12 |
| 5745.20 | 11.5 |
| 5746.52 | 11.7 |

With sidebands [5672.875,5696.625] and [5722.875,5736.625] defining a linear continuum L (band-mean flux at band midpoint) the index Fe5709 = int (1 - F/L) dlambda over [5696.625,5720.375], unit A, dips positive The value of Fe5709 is 1.9 A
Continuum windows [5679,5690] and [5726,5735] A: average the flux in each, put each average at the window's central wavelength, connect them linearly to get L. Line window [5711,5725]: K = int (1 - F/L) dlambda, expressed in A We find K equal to 1.5 A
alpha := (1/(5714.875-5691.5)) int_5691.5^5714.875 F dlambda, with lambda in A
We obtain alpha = 10.5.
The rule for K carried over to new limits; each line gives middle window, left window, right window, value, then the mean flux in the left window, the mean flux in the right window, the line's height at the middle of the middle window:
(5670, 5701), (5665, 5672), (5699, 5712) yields -1.8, 10.6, 10.3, 10.5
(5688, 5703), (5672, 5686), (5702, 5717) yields -1.0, 10.9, 9.95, 10.4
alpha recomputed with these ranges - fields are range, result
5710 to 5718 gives 9.86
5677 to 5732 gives 10.7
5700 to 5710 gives 10.4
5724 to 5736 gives 11.6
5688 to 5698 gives 10.9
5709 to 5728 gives 10.3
